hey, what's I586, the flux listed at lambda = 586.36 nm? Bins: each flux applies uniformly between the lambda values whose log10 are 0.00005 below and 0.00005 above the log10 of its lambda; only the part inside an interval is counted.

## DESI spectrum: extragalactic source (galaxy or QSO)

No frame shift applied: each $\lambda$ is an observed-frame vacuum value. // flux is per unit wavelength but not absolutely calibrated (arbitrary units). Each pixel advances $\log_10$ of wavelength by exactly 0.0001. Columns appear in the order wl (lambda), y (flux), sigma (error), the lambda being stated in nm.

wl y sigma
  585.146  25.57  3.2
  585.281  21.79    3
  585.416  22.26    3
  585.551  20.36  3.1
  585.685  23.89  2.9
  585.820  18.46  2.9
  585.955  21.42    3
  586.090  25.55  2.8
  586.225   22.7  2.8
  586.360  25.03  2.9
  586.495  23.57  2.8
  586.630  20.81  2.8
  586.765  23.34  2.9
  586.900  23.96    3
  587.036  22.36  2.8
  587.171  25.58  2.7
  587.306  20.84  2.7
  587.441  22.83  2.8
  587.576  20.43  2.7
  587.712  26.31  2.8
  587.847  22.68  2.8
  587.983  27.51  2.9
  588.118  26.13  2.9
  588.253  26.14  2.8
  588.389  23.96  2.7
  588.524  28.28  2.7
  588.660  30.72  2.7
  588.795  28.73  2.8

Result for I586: 25.03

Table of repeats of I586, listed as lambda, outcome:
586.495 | 23.57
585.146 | 25.57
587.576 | 20.43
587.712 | 26.31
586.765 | 23.34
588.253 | 26.14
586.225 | 22.7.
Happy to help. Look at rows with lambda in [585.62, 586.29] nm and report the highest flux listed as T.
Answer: 25.55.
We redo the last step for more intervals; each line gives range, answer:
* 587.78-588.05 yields 27.51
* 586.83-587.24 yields 25.58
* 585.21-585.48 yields 22.26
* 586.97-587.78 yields 26.31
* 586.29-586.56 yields 25.03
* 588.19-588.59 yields 28.28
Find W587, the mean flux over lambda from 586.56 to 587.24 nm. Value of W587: 23.2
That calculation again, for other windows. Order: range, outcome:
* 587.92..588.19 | 26.9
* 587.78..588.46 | 25.3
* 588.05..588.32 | 26.2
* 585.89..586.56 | 23.7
